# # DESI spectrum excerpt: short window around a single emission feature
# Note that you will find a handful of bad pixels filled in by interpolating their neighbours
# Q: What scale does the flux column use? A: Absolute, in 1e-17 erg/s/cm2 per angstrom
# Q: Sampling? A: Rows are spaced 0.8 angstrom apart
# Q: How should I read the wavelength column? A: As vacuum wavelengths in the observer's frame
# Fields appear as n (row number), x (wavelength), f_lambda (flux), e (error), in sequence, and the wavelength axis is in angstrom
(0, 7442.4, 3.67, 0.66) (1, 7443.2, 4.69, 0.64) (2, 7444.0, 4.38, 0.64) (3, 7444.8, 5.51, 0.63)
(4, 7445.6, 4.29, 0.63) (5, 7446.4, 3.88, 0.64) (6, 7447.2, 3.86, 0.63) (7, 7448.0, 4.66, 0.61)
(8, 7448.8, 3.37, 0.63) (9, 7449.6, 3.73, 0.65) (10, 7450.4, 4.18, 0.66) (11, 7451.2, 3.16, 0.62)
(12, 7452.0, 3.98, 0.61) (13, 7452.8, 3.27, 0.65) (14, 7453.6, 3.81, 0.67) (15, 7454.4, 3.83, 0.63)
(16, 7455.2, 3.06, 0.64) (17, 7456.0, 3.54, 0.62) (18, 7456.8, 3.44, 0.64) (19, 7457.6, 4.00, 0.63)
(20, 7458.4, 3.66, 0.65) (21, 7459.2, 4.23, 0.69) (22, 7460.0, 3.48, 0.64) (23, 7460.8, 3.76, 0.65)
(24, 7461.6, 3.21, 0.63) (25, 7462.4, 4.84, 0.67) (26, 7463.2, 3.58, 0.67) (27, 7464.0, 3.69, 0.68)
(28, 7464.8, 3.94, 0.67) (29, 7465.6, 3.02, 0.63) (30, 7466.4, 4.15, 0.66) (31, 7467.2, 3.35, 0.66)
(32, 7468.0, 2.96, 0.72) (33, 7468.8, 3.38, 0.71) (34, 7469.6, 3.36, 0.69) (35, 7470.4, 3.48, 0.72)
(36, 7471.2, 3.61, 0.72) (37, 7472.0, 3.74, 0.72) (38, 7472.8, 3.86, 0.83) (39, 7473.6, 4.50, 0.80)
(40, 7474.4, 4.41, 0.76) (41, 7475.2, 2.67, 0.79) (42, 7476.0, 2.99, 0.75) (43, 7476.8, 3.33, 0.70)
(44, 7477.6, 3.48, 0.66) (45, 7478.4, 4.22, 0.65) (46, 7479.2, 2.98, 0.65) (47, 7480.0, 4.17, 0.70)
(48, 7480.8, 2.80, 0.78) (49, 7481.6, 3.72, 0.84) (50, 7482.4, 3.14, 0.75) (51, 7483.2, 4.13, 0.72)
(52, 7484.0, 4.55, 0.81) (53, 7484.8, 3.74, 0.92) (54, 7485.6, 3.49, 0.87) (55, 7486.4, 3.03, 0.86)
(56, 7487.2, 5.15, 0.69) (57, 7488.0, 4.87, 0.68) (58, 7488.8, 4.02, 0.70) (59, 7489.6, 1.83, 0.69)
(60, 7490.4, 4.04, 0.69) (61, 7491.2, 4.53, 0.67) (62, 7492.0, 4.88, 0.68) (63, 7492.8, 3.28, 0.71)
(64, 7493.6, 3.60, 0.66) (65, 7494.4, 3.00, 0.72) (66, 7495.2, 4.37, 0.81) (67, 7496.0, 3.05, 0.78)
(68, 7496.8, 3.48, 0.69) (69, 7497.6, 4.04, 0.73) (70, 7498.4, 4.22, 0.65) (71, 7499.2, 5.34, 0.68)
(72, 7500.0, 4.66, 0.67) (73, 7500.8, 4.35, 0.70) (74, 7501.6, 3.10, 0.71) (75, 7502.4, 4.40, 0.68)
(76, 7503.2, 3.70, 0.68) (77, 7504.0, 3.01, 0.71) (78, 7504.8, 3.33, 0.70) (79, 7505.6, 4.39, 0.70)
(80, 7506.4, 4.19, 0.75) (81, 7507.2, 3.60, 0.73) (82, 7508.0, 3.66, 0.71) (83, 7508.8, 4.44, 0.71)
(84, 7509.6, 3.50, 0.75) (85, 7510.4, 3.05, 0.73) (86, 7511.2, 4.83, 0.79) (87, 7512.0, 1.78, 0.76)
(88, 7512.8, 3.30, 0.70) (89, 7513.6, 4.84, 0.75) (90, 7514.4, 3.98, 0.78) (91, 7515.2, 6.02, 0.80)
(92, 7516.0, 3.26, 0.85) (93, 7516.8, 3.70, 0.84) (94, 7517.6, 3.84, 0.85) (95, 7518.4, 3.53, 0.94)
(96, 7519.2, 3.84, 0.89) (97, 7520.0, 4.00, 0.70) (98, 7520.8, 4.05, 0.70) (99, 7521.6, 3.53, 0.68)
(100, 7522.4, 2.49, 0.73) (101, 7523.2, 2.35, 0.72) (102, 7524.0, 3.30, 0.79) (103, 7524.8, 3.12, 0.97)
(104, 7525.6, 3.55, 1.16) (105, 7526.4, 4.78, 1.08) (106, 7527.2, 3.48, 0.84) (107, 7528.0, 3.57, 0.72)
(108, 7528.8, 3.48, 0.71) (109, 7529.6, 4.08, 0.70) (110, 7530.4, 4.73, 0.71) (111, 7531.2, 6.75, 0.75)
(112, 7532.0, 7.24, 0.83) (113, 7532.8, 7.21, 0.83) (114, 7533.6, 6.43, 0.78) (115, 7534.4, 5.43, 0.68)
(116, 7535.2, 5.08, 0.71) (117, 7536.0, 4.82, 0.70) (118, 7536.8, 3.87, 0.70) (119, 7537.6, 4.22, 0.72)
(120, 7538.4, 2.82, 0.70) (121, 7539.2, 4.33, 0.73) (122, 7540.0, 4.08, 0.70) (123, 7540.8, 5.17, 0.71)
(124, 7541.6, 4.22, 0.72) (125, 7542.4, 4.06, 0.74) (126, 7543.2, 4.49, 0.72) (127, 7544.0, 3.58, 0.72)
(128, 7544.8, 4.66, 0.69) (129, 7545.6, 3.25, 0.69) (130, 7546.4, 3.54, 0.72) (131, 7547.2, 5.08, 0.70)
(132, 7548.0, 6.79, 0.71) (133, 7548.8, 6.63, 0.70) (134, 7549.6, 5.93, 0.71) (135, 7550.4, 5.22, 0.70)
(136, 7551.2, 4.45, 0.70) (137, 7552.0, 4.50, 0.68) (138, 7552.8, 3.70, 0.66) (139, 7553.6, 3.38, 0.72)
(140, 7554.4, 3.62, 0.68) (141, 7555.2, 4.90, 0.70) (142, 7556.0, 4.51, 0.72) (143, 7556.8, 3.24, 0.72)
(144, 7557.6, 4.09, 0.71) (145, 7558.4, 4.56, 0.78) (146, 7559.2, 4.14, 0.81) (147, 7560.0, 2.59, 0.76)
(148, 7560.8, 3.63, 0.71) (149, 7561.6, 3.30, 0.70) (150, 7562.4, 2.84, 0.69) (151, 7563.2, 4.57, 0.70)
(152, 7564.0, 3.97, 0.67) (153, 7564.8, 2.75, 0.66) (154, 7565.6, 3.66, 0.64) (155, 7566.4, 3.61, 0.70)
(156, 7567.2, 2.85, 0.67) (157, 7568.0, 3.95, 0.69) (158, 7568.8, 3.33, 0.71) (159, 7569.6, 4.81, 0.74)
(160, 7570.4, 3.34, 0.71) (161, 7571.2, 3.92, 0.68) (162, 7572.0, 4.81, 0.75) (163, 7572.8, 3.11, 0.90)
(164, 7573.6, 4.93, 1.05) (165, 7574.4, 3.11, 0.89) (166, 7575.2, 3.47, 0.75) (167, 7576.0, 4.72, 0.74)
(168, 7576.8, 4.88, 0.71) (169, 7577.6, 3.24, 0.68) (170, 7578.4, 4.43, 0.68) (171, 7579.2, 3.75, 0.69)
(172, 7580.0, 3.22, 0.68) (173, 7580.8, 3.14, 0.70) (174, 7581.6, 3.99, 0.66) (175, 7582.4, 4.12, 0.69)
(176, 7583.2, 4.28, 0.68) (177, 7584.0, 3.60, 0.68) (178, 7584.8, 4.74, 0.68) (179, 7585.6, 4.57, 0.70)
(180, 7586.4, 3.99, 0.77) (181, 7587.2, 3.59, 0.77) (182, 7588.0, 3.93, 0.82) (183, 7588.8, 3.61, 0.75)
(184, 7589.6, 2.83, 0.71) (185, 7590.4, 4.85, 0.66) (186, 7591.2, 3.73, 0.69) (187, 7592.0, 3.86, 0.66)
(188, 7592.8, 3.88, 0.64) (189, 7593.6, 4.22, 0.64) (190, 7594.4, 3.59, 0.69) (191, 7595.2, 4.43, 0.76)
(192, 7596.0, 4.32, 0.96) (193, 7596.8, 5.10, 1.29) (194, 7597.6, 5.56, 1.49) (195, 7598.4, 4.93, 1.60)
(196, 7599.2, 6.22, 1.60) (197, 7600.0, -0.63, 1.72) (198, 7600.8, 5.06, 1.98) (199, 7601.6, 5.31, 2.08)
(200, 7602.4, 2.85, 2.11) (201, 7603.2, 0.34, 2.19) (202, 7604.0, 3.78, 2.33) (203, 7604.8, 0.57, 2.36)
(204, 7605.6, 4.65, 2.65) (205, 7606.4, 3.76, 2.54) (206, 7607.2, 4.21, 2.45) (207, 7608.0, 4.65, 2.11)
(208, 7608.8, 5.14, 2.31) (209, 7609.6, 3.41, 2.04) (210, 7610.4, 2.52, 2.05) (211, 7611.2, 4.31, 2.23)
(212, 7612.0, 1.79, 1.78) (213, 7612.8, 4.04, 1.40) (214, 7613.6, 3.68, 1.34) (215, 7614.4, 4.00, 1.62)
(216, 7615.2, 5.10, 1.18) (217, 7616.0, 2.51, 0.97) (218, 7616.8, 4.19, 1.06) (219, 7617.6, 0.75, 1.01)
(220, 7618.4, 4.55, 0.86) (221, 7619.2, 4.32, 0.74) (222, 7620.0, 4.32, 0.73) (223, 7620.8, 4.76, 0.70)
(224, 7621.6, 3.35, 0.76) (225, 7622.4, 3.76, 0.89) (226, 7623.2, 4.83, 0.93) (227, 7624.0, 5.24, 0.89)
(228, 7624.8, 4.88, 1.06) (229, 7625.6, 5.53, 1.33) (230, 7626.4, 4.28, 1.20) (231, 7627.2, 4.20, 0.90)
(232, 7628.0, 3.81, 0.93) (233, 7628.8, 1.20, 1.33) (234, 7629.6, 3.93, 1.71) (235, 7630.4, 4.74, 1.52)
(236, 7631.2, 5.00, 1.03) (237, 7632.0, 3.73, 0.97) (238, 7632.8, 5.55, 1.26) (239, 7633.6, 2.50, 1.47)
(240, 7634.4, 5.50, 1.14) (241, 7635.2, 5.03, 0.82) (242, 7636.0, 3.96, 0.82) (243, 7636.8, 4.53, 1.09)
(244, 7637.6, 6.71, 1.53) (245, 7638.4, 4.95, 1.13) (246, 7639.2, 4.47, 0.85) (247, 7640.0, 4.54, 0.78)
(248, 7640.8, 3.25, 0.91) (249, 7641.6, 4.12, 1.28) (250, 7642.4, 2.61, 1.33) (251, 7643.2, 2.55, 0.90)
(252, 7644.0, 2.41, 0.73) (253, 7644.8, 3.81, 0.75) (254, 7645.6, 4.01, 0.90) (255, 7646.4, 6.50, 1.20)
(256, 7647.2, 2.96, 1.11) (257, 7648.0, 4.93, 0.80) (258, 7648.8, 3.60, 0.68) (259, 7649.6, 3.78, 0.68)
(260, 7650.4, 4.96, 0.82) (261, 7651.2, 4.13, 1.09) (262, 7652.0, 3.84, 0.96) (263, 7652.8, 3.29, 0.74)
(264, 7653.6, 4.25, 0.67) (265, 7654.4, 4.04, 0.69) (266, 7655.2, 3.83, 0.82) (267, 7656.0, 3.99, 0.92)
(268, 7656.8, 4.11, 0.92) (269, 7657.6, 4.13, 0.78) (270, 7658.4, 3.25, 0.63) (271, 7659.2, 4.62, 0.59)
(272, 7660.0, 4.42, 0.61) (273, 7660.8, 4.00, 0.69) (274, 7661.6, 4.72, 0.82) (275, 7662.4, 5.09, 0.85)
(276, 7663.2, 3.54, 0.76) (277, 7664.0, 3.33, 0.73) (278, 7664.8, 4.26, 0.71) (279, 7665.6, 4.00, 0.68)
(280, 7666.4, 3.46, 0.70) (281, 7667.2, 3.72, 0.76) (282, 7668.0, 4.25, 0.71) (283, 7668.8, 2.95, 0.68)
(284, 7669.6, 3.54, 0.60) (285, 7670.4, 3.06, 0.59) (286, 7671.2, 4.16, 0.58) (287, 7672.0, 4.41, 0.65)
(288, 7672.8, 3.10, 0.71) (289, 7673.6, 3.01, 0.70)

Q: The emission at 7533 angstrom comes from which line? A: [S II]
